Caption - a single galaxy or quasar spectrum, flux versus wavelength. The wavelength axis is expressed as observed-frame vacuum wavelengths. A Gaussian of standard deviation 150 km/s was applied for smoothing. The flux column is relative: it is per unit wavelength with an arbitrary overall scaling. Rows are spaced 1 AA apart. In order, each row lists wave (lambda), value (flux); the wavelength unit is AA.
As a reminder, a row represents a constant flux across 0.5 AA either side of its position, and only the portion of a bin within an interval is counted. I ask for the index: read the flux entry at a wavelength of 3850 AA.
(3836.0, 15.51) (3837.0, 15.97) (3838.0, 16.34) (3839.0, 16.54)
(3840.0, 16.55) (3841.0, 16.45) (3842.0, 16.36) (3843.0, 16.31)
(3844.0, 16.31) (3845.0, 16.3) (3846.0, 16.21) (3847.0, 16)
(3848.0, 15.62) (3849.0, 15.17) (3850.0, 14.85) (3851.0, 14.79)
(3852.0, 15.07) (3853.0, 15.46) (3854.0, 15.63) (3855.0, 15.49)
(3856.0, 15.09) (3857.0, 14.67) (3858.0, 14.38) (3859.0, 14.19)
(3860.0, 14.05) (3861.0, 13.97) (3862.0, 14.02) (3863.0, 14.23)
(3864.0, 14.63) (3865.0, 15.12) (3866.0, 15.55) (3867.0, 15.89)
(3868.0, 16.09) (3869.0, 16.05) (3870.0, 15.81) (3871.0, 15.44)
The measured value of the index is 14.85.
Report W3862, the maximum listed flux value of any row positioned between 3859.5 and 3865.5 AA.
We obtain 15.12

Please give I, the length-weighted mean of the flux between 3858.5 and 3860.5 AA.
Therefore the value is 14.1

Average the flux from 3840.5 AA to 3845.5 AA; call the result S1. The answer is 16.3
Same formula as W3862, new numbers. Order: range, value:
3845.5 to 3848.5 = 16.21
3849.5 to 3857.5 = 15.63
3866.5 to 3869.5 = 16.09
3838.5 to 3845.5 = 16.55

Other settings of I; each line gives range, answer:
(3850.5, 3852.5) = 14.9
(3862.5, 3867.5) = 15.1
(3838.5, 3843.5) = 16.4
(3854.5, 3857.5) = 15.1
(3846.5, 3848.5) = 15.8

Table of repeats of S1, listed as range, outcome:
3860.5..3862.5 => 14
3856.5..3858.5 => 14.5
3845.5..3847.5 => 16.1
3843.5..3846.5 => 16.3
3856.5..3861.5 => 14.3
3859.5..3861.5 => 14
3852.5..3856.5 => 15.4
